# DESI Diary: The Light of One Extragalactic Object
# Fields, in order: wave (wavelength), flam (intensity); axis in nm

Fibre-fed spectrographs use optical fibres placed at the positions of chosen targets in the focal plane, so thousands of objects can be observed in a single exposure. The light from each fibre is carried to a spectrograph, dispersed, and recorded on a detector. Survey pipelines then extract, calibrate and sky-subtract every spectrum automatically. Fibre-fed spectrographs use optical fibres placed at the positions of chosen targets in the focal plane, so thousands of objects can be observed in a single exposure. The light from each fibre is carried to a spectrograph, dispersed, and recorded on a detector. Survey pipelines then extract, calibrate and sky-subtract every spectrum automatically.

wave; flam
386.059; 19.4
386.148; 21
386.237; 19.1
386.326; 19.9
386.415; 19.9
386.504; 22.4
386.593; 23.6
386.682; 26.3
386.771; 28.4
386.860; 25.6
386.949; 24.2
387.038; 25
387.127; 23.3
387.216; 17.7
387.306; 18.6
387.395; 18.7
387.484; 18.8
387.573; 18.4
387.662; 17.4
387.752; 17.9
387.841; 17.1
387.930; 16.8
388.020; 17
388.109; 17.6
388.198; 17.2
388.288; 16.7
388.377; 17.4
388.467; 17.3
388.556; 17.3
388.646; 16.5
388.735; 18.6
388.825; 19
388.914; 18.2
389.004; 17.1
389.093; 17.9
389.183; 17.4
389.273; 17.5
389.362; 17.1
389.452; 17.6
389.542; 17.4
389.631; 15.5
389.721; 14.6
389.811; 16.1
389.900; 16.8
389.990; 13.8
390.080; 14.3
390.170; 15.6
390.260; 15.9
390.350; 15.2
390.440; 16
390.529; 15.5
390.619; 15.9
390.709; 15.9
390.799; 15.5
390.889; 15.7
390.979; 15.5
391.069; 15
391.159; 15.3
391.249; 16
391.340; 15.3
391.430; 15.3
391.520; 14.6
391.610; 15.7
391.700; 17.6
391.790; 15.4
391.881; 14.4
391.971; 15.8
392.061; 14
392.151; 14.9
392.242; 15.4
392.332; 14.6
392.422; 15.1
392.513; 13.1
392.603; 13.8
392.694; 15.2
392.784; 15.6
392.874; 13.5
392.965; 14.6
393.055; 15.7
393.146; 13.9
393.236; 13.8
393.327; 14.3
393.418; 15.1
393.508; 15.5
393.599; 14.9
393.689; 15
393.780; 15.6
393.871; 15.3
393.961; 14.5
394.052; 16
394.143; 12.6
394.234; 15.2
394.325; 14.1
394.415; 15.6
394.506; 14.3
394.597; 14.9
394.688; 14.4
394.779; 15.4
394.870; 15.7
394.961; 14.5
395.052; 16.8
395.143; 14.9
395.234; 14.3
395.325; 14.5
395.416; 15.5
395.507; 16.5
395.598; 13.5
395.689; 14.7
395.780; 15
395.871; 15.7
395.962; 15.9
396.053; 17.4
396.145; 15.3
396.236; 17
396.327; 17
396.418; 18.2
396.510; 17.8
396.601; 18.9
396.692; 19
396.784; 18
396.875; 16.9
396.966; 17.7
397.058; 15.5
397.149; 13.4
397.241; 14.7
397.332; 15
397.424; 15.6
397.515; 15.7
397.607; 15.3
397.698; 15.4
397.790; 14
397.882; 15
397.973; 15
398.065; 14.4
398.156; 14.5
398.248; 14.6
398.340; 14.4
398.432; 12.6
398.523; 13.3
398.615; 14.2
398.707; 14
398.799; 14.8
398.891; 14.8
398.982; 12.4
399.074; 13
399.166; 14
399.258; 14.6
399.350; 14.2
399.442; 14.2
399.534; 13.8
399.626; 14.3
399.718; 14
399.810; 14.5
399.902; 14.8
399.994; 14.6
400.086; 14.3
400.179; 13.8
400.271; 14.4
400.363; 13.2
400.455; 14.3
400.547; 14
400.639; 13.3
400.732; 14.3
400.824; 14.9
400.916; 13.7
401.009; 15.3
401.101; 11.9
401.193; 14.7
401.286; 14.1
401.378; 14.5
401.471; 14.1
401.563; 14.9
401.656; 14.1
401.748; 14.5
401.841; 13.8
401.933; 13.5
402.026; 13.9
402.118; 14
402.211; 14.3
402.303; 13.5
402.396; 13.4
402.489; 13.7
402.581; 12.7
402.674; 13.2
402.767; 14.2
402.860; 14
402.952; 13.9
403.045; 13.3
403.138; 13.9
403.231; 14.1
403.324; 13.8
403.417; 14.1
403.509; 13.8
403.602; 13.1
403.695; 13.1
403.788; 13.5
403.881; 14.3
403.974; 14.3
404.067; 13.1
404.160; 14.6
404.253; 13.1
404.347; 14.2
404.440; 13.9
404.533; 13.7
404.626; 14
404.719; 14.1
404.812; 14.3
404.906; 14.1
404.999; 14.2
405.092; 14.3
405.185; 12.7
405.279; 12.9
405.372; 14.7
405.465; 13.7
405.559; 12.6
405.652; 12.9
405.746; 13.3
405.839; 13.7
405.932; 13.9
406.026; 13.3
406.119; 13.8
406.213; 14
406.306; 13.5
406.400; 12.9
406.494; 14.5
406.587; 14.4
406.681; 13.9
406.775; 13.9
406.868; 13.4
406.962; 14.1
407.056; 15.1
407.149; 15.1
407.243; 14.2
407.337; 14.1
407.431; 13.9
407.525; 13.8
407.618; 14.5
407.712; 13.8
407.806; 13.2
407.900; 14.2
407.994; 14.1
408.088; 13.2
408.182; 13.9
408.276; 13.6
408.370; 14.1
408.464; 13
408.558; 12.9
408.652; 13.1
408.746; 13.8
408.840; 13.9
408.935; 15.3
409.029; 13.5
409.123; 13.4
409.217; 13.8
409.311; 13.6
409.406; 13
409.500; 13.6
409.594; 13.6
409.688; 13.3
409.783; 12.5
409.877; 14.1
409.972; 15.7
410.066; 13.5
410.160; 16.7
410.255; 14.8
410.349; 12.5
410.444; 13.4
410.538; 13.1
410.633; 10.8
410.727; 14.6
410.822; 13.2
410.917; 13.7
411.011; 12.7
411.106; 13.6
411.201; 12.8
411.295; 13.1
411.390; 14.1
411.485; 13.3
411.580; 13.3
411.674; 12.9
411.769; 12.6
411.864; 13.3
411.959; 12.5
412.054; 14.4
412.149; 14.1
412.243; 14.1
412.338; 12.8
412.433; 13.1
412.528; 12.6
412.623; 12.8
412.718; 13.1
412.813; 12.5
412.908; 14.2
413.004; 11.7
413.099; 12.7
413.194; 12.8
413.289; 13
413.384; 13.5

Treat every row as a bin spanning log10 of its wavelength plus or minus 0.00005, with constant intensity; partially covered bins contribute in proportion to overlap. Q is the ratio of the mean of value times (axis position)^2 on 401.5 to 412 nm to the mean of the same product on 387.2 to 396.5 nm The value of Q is 0.9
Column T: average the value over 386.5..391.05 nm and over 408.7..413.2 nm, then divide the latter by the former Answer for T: 0.7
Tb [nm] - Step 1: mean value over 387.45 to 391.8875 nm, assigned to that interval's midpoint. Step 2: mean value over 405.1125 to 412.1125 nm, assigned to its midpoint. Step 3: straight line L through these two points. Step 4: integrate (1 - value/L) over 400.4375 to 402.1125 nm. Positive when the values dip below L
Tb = 0.07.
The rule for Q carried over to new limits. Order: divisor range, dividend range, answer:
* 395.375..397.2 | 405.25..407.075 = 0.88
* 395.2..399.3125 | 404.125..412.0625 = 0.94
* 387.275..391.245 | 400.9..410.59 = 0.90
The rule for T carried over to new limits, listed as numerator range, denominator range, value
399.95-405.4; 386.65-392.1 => 0.80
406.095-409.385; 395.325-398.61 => 0.89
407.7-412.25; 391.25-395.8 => 0.91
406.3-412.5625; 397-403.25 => 0.96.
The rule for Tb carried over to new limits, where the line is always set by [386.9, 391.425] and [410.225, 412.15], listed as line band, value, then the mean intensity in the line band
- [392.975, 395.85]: 0.23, 14.9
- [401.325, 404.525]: 0.19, 13.8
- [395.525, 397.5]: -0.06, 16.3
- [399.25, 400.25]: 0.07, 14.3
